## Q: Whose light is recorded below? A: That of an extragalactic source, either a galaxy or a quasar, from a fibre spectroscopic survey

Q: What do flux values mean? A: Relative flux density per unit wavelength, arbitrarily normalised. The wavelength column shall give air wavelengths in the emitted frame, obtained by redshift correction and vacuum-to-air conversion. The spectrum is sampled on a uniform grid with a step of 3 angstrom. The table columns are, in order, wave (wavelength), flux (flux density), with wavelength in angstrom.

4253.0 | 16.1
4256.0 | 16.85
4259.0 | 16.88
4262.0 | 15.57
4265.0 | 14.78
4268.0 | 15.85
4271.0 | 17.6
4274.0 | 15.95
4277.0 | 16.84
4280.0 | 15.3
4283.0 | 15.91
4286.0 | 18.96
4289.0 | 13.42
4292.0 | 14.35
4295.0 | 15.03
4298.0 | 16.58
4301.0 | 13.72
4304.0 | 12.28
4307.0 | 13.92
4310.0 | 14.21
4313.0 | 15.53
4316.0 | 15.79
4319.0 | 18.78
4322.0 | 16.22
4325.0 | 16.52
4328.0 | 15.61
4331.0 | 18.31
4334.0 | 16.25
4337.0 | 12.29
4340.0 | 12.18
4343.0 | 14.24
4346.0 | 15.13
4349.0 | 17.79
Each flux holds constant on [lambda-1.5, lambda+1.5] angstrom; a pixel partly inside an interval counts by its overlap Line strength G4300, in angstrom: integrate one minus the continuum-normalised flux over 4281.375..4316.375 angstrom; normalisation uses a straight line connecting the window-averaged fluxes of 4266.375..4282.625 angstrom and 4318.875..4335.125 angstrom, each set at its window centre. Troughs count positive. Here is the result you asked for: 3.3 angstrom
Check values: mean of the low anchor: 16.3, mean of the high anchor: 16.8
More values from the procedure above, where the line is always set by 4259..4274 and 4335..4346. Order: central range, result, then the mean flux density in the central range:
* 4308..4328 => -2.7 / 16.1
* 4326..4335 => -2.0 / 16.7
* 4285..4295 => -0.1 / 15.3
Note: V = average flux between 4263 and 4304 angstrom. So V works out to 15.6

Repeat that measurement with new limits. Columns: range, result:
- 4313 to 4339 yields 16.1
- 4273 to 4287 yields 16.5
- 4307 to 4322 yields 15.9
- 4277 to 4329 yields 15.5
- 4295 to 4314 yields 14.4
